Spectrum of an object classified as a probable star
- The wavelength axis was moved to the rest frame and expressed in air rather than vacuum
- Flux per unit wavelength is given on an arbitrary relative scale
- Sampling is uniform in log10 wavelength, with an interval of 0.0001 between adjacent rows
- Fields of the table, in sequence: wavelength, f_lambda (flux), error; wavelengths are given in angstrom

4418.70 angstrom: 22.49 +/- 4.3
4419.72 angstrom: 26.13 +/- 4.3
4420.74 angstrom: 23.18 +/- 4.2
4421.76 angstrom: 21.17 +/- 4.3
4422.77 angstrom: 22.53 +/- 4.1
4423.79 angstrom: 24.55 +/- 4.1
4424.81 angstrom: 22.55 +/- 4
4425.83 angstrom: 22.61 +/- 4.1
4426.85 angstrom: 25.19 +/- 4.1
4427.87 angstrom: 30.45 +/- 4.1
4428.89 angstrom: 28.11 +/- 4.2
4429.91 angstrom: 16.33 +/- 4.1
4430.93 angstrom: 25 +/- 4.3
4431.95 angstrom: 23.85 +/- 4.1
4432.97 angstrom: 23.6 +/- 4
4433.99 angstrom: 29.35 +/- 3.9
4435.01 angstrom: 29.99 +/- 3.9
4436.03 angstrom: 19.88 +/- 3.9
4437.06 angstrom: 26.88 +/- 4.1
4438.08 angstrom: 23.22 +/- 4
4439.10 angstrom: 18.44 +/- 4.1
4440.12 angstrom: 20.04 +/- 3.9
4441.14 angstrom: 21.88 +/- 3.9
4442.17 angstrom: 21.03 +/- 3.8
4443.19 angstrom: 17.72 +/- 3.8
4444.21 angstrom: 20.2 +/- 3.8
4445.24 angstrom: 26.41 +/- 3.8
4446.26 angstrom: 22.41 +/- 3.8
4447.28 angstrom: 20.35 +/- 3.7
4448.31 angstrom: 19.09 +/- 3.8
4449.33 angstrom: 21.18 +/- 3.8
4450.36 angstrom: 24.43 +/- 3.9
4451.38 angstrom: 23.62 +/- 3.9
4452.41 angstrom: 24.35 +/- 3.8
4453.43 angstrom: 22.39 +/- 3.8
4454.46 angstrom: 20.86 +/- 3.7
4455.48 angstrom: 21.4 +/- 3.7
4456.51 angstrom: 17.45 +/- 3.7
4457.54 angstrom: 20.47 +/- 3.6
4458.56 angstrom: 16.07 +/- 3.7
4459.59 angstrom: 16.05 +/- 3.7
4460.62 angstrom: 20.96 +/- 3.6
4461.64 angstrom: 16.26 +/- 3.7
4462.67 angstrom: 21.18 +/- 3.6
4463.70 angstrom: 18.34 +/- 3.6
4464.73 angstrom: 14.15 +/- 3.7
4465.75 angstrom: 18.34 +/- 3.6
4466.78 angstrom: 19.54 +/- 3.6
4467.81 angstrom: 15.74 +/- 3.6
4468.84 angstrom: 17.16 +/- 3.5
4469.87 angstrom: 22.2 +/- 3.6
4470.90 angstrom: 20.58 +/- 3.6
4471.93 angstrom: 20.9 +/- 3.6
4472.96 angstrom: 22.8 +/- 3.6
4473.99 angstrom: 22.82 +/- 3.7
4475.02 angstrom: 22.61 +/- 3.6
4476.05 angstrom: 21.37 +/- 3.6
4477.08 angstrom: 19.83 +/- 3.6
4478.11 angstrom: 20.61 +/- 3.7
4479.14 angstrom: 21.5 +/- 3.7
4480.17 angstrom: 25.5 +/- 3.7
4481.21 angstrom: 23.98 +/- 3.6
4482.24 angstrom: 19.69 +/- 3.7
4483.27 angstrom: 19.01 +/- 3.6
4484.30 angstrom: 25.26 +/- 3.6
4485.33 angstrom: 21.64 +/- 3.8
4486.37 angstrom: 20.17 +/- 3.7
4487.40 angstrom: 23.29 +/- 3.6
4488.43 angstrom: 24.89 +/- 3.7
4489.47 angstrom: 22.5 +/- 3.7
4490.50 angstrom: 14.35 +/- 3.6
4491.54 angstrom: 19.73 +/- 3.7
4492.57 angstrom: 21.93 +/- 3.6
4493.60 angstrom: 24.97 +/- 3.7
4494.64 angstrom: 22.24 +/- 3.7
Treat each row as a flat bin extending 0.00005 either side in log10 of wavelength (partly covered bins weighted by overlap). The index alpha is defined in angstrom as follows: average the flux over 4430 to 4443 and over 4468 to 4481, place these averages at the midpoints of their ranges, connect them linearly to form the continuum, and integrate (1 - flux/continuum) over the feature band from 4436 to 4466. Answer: 2.7 angstrom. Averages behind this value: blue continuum 23.2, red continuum 21.4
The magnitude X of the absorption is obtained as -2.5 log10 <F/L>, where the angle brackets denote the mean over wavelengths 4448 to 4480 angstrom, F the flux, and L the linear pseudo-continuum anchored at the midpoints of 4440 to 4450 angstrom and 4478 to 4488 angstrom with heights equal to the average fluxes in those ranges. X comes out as 0.074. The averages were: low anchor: 21.1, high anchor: 22.2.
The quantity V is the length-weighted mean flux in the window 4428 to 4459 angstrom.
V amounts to 22.3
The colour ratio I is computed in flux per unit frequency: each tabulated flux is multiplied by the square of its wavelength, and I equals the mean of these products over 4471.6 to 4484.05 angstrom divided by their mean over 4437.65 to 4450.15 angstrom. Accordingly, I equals 1.1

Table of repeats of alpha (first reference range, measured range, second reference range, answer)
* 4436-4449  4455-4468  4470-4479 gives 1.97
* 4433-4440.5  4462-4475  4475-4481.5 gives 1.71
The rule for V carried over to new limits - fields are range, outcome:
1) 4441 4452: 21.7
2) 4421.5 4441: 23.9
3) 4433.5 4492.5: 21.1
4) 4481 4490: 22.2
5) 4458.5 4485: 20.2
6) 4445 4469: 19.9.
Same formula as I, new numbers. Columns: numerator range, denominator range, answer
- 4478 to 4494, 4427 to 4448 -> 0.96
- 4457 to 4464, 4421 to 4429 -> 0.77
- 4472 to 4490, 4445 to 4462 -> 1.08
